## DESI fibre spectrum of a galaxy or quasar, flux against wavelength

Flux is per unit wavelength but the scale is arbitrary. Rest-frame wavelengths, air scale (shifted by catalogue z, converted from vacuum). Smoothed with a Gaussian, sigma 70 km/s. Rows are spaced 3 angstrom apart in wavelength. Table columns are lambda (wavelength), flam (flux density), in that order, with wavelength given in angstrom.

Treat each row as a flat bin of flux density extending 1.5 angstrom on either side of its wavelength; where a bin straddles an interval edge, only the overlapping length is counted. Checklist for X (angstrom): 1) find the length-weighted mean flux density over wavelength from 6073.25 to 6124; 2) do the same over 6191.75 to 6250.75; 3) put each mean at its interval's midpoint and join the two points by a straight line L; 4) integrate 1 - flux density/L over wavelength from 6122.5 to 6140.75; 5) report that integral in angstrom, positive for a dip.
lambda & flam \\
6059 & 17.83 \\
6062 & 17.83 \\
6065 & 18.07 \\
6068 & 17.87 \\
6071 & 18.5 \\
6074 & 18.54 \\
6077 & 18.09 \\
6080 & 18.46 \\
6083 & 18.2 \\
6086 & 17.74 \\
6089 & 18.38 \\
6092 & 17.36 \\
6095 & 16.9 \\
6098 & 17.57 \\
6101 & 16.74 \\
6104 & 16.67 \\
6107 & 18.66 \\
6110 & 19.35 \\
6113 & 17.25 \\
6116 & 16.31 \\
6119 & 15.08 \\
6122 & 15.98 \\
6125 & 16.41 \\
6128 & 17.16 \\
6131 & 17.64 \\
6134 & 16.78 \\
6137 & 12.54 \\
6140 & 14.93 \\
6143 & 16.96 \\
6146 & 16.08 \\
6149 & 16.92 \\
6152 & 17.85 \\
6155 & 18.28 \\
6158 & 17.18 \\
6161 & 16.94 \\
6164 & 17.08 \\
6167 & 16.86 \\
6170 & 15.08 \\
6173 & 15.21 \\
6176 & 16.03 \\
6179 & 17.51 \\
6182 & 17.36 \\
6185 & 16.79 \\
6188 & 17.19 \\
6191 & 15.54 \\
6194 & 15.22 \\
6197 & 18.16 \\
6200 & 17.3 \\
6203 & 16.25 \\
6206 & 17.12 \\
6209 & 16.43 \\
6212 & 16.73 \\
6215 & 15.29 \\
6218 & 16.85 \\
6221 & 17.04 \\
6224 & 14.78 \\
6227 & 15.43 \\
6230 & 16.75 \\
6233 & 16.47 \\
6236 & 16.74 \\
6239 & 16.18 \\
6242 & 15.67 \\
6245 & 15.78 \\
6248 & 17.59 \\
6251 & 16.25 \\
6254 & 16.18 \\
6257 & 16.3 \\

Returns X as 1.3 angstrom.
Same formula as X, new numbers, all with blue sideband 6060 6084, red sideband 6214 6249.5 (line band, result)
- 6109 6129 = 1.0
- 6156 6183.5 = 0.6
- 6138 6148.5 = 0.8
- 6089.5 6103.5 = 0.5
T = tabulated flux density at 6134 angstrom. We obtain 16.78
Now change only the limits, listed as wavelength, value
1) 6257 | 16.3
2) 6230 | 16.75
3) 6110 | 19.35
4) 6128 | 17.16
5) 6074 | 18.54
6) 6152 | 17.85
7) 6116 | 16.31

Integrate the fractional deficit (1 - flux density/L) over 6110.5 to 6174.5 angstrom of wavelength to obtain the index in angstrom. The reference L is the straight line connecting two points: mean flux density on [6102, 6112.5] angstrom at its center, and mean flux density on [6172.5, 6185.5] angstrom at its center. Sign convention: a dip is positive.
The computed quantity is 3.4 angstrom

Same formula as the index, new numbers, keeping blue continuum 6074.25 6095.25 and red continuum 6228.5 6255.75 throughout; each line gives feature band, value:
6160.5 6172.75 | 0.6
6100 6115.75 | 0.1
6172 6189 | 0.3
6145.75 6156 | 0.0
